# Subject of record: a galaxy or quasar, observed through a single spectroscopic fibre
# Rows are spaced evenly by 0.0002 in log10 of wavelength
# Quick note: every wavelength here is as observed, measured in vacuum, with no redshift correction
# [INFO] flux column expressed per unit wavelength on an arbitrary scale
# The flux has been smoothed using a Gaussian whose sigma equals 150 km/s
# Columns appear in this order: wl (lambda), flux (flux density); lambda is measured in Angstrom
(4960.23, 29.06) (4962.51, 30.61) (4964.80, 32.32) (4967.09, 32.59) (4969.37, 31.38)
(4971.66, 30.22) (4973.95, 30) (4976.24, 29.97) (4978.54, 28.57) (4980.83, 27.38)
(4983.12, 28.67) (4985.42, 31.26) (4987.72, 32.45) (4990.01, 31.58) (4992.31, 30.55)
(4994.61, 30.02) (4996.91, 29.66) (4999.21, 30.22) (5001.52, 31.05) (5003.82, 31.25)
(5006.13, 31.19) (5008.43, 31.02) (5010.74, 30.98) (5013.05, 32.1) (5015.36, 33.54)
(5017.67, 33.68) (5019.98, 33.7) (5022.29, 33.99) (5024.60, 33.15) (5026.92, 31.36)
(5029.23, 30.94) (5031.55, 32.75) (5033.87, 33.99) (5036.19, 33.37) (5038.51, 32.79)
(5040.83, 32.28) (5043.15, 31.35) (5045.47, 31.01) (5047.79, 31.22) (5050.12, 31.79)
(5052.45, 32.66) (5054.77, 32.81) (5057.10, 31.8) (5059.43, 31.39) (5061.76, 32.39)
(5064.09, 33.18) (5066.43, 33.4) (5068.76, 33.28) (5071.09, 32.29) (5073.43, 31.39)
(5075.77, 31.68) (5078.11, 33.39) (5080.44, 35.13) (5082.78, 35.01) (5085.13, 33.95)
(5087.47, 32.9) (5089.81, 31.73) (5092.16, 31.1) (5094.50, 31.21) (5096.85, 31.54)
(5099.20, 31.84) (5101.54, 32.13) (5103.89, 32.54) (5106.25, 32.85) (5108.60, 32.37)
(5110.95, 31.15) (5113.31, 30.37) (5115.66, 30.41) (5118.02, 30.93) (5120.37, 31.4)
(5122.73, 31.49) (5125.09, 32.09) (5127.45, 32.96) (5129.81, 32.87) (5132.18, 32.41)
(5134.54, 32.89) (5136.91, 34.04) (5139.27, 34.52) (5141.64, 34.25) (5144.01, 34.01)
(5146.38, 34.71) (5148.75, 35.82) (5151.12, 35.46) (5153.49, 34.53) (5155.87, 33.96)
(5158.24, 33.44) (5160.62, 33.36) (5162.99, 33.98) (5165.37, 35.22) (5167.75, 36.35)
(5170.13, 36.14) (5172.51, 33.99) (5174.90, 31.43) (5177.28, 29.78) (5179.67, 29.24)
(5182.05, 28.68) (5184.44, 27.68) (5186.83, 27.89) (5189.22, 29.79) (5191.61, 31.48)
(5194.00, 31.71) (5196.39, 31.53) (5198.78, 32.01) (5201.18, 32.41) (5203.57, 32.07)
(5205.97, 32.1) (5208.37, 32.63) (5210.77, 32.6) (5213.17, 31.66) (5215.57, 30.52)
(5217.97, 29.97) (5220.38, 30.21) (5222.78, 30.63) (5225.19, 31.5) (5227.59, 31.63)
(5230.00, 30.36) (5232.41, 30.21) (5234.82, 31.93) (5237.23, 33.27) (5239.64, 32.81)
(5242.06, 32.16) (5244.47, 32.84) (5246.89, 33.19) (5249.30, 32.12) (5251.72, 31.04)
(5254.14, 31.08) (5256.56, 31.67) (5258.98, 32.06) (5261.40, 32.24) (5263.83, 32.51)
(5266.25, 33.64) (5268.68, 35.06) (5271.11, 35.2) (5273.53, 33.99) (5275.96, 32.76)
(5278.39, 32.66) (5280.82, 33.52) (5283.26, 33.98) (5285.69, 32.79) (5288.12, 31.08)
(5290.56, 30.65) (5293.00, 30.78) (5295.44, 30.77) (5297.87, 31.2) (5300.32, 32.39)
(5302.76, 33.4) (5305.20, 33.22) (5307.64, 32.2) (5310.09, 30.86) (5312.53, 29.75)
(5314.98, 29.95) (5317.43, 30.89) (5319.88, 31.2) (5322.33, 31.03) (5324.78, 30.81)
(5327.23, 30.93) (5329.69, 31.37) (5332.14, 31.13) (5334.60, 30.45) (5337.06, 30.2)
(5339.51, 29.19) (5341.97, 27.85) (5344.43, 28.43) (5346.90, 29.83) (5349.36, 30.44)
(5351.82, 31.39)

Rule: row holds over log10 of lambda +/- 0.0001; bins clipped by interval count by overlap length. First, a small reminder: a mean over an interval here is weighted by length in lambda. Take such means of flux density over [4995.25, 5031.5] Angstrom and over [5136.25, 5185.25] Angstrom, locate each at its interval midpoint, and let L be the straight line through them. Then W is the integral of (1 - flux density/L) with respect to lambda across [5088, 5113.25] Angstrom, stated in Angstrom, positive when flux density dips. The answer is 0.7 Angstrom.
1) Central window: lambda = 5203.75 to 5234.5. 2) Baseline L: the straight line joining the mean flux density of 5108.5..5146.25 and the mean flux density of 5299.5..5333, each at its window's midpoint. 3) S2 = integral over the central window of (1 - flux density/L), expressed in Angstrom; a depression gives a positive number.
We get 0.7 Angstrom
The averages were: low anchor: 32.5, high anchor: 31.4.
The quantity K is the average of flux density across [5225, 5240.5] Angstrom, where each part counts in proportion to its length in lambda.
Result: 31.7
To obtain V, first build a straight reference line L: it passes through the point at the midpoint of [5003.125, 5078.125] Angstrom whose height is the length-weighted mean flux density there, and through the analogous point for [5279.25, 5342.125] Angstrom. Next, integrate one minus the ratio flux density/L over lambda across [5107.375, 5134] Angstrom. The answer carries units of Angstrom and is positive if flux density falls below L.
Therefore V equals 0.3 Angstrom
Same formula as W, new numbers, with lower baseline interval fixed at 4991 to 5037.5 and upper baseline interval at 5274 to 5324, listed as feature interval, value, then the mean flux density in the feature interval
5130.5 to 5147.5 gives -1.0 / 33.8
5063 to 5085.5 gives -1.0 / 33.2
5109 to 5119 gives 0.3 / 30.8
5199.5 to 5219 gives 0.0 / 31.8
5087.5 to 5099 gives 0.1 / 31.6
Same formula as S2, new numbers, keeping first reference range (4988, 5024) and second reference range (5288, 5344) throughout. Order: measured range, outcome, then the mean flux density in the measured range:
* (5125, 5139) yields -0.75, 33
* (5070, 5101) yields -1.04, 32.5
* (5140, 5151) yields -1.21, 34.8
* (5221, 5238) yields -0.09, 31.3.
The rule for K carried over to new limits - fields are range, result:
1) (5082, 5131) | 32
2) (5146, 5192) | 32.6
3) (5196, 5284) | 32.2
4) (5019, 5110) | 32.5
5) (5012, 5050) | 32.6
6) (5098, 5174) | 33.3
